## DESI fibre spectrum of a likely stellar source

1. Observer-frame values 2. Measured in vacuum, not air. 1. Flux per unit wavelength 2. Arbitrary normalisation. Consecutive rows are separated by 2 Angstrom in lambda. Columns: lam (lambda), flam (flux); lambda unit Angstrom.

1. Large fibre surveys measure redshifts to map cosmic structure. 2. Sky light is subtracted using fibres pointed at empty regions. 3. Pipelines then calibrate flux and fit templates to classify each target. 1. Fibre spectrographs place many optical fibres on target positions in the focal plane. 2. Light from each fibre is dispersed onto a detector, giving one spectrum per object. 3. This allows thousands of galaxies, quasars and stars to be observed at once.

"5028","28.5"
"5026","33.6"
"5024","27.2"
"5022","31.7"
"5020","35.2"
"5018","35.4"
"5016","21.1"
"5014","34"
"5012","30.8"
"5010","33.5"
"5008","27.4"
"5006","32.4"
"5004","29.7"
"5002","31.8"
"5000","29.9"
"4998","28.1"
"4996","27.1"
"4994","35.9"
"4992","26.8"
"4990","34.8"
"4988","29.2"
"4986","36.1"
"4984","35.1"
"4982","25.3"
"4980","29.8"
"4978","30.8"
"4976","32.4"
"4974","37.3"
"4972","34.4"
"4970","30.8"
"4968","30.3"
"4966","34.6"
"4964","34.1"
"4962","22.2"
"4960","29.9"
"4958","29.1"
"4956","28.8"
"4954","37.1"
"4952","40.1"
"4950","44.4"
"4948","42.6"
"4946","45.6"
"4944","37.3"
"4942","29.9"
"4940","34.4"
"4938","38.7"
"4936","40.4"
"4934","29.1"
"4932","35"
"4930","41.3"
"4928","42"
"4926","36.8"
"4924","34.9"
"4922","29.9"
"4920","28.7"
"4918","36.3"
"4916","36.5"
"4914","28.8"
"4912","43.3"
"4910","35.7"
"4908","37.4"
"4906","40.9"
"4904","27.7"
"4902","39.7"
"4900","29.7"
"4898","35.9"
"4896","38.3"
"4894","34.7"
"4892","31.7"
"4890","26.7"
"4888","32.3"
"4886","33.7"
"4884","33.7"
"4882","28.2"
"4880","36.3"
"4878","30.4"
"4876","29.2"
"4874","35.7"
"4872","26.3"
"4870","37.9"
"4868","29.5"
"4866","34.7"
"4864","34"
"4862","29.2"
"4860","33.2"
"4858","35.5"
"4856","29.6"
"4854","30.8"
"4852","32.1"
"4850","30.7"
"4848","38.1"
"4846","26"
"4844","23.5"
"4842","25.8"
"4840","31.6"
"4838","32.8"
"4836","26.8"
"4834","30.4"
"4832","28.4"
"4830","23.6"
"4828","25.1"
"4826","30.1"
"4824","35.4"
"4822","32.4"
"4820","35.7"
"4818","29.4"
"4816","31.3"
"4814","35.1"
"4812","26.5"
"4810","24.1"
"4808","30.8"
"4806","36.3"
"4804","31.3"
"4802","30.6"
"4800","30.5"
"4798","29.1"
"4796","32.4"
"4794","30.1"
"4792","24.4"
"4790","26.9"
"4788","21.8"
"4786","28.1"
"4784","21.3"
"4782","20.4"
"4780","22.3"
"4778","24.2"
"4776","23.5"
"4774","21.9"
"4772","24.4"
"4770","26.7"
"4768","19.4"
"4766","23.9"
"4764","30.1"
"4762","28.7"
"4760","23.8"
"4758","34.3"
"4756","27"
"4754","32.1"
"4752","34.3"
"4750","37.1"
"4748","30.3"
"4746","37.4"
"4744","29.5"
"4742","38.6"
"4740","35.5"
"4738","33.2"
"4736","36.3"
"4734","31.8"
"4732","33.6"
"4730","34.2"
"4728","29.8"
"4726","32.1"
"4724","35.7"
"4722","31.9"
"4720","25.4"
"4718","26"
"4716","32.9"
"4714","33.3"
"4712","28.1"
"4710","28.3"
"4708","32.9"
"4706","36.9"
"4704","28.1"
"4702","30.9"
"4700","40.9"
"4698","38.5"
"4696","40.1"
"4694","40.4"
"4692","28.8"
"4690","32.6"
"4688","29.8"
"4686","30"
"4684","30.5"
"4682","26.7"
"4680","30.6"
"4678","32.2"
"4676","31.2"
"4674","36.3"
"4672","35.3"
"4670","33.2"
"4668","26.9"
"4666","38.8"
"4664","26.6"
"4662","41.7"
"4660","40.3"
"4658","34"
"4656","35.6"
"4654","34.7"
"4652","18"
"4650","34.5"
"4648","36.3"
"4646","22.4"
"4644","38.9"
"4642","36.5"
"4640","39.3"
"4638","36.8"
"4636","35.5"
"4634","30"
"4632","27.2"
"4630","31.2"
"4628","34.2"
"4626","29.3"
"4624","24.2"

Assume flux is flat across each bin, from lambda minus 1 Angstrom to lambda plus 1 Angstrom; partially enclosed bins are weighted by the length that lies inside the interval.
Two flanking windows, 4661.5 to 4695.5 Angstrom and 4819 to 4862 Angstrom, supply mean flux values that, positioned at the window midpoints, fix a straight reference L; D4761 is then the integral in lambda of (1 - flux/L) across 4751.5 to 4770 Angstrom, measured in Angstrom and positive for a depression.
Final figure 2.0 Angstrom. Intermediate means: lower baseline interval 32.4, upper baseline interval 30.3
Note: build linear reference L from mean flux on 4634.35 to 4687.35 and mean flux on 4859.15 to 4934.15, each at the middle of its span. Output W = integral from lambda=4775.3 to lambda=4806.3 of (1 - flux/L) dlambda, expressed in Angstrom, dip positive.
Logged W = 6.1 Angstrom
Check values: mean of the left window 33.1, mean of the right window 33.9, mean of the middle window 26.9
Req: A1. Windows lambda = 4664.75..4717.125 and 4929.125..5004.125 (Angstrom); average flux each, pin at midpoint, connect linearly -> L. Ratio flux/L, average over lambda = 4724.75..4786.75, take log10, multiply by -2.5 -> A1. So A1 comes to 0.129 mag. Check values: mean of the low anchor 32.8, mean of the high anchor 33.5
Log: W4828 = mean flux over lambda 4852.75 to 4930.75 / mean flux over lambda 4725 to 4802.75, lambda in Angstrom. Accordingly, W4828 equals 1.16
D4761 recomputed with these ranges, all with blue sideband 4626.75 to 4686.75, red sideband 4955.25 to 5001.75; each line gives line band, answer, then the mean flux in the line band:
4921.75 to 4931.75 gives -1.9 Angstrom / 37.4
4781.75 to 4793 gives 2.8 Angstrom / 24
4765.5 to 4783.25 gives 5.1 Angstrom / 22.9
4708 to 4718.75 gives 0.8 Angstrom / 30.1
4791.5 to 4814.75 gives 1.3 Angstrom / 30.2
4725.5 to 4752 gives -1.2 Angstrom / 33.9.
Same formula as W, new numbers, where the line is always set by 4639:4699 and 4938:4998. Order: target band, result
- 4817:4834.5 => 1.7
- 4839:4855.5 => 1.7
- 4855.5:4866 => 0.2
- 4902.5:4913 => -1.2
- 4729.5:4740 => -0.2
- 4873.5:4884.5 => 0.4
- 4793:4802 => 0.8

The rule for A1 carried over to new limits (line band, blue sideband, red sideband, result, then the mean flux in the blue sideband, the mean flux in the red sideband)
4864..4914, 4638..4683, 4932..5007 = -0.01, 33.3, 33.2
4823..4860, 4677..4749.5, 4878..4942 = 0.14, 32.6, 34.7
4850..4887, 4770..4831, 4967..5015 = -0.11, 27.9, 31.4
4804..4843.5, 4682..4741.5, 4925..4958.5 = 0.16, 32.7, 37.3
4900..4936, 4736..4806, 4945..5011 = -0.13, 28.6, 32.6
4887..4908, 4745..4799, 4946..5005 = -0.11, 27.3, 32.6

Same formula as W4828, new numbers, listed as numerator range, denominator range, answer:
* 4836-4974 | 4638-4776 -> 1.05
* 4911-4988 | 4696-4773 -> 1.09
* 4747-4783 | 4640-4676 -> 0.80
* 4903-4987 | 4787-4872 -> 1.14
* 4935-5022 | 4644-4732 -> 1.01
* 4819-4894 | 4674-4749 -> 0.95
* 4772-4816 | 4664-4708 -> 0.82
